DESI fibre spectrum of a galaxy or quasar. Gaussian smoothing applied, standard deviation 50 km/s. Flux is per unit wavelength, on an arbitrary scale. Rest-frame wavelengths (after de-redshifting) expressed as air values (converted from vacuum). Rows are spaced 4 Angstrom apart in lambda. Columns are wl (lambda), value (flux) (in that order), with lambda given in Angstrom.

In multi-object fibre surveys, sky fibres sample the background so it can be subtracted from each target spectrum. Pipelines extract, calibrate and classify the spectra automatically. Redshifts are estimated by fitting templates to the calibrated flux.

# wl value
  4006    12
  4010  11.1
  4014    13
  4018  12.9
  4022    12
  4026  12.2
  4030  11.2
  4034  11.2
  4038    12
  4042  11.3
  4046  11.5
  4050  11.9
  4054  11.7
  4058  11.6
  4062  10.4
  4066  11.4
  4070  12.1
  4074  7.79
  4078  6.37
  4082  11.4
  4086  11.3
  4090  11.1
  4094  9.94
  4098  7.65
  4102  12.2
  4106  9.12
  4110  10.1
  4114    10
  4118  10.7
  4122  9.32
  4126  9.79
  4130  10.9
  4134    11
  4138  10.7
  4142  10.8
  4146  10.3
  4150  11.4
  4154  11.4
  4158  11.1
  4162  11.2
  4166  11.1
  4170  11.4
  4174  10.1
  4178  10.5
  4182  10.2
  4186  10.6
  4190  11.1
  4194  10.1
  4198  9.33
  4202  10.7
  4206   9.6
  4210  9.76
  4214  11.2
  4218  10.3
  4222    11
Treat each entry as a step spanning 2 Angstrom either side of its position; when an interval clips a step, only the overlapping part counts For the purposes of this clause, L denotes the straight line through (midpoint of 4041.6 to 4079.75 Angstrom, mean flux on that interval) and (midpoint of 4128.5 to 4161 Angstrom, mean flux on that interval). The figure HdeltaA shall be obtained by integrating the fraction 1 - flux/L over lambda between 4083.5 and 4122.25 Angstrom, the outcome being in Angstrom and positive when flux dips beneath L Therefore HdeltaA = 2.1 Angstrom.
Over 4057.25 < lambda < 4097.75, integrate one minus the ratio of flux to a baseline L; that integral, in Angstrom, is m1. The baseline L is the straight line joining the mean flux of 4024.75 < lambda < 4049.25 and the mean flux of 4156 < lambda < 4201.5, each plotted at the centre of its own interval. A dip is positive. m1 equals 3.98 Angstrom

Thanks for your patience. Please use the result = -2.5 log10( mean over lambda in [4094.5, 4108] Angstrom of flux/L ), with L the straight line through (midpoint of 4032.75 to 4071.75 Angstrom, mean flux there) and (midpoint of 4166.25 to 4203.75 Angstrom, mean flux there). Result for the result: 0.15 mag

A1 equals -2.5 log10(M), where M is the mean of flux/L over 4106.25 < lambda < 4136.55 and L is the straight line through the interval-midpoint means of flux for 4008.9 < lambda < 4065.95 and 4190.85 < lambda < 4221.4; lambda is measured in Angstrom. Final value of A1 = 0.08 mag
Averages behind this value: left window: 11.7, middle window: 10.2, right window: 10.2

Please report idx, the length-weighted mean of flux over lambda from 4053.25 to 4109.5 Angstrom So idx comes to 10.3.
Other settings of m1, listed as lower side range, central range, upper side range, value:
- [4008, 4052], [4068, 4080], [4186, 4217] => 2.83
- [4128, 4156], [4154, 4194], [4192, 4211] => -1.64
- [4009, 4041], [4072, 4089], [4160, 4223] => 3.17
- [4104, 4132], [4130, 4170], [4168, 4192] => -2.65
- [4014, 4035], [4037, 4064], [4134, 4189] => 0.79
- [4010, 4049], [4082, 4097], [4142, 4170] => 1.11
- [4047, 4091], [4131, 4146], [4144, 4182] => 0.10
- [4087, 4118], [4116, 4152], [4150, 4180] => 0.04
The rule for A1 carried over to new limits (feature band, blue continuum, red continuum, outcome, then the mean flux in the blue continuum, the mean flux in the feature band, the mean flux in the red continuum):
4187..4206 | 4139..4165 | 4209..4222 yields 0.047 mag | 11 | 10.2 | 10.6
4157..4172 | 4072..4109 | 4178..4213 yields -0.118 mag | 9.66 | 11.2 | 10.2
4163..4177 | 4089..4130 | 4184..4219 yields -0.069 mag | 10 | 10.9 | 10.3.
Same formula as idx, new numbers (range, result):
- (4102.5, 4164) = 10.6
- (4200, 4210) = 10.1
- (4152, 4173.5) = 11.2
